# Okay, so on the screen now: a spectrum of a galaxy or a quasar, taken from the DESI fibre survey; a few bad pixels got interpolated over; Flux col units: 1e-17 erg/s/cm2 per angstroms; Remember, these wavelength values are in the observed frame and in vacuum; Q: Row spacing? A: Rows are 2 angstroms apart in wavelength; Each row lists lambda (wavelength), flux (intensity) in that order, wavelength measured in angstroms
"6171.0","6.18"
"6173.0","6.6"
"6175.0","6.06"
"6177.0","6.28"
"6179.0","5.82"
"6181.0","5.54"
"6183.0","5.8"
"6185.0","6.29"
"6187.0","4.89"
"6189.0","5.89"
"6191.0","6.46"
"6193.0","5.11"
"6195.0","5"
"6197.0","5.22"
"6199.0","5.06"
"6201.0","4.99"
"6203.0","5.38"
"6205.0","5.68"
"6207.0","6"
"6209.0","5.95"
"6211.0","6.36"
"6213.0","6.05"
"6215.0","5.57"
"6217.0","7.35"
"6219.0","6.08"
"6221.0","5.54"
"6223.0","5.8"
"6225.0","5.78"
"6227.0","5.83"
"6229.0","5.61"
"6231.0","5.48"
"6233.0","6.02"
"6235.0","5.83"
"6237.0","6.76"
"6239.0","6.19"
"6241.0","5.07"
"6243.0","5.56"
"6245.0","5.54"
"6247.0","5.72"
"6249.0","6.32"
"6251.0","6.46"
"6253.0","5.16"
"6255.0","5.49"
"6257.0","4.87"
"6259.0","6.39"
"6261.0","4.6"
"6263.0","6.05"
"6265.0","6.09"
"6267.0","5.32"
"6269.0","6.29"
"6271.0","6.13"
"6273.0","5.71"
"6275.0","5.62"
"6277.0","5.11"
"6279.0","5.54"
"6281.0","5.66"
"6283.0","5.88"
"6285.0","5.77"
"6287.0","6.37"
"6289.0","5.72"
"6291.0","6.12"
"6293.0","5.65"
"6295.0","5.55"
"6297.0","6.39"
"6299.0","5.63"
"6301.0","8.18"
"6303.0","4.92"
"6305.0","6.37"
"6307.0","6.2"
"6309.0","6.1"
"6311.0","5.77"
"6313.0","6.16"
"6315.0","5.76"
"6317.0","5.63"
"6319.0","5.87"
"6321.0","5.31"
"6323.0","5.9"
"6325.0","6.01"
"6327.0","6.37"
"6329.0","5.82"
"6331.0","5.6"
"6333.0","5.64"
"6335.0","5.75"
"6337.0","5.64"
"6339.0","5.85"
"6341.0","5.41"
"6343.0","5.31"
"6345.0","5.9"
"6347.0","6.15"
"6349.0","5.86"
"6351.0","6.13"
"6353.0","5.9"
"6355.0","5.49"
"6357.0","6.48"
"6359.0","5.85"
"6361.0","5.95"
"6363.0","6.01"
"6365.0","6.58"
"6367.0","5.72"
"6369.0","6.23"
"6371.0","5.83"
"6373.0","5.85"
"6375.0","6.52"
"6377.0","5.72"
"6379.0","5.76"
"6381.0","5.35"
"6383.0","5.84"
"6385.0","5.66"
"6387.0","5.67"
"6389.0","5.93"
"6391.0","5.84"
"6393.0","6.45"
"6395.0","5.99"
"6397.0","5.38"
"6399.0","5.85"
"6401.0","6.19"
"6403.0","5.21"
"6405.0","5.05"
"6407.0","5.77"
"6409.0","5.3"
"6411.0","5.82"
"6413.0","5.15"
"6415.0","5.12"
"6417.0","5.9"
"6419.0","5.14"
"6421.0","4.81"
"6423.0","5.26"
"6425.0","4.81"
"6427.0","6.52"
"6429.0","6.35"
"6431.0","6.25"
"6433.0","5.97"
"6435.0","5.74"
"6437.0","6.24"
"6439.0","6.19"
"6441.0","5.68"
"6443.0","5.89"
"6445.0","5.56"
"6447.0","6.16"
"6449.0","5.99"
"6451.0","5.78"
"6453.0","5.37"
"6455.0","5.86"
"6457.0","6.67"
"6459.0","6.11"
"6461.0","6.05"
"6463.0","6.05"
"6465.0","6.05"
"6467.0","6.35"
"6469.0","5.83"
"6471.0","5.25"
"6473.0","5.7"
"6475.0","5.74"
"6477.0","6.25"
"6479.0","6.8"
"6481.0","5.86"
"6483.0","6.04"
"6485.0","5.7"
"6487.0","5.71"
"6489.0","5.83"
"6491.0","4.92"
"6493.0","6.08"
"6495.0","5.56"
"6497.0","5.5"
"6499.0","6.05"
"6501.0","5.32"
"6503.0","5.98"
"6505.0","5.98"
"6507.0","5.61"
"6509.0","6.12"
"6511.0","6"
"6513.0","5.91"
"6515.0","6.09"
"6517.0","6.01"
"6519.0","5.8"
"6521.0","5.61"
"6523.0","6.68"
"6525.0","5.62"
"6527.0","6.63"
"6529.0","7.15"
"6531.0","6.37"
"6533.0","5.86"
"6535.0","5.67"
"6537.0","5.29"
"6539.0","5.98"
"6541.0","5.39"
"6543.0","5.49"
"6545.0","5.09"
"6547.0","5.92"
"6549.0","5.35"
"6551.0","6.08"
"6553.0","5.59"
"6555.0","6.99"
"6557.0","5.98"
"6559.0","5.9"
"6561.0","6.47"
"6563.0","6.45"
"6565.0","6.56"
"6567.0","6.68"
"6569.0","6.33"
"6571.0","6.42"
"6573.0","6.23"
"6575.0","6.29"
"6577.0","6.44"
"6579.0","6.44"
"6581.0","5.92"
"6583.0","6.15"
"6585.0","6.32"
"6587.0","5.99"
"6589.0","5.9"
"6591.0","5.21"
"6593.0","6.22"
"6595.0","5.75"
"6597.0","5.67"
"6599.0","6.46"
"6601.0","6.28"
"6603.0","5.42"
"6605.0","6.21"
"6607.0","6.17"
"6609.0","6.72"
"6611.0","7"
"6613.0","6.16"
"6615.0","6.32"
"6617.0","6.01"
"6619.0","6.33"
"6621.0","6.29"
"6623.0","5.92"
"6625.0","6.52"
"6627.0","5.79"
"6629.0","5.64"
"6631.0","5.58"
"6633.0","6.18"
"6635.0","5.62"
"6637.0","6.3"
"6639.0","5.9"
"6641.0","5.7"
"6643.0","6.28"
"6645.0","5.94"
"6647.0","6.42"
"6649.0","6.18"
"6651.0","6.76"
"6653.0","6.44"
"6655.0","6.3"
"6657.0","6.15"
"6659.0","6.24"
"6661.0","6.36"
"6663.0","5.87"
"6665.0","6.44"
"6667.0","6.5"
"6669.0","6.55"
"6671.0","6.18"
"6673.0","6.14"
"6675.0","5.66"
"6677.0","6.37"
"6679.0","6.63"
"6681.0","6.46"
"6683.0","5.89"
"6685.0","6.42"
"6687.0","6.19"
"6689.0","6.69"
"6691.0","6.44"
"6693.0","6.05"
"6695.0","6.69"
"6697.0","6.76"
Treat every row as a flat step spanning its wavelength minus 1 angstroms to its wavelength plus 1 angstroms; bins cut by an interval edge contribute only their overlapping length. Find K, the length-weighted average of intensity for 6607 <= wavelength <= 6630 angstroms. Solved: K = 6.24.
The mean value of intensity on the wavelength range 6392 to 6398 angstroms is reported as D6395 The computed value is 5.94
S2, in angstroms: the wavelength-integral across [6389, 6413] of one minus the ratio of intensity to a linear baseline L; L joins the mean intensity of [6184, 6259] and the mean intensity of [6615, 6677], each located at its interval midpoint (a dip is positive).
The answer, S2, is 0.9 angstroms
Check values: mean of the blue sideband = 5.75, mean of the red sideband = 6.15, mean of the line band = 5.7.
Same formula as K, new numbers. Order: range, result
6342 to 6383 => 5.93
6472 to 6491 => 5.9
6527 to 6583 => 6.1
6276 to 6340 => 5.88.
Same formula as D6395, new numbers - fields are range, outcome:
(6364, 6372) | 6.09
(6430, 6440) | 6.08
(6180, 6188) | 5.63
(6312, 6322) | 5.75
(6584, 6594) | 5.93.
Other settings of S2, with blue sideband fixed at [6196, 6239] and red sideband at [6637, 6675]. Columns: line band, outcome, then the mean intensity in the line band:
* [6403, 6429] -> 2.6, 5.42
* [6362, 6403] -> 0.6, 5.9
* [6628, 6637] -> 0.6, 5.82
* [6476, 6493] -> 0.5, 5.9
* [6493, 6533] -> 0.7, 6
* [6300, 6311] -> -0.7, 6.3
